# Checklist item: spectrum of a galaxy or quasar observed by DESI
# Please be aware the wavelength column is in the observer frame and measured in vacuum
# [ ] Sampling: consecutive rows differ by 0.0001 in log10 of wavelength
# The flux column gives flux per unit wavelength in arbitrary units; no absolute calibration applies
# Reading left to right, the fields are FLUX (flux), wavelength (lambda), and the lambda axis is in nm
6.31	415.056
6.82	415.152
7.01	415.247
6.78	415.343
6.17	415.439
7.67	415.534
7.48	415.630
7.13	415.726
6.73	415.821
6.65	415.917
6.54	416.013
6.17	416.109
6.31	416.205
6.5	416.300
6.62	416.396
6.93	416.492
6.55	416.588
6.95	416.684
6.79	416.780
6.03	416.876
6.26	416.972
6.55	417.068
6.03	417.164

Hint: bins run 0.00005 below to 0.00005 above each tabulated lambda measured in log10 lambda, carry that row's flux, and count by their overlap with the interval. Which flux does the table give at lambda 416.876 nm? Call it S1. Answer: 6.03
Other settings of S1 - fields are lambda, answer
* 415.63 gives 7.48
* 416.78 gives 6.79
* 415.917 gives 6.65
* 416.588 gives 6.55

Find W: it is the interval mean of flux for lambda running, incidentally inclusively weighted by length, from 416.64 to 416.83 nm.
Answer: 6.86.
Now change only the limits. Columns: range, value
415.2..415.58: 6.9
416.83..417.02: 6.15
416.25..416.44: 6.58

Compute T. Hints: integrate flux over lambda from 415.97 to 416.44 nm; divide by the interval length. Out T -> 6.43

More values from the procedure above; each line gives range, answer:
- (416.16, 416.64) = 6.59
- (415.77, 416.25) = 6.48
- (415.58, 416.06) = 6.9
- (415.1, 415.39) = 6.86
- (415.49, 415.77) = 7.41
